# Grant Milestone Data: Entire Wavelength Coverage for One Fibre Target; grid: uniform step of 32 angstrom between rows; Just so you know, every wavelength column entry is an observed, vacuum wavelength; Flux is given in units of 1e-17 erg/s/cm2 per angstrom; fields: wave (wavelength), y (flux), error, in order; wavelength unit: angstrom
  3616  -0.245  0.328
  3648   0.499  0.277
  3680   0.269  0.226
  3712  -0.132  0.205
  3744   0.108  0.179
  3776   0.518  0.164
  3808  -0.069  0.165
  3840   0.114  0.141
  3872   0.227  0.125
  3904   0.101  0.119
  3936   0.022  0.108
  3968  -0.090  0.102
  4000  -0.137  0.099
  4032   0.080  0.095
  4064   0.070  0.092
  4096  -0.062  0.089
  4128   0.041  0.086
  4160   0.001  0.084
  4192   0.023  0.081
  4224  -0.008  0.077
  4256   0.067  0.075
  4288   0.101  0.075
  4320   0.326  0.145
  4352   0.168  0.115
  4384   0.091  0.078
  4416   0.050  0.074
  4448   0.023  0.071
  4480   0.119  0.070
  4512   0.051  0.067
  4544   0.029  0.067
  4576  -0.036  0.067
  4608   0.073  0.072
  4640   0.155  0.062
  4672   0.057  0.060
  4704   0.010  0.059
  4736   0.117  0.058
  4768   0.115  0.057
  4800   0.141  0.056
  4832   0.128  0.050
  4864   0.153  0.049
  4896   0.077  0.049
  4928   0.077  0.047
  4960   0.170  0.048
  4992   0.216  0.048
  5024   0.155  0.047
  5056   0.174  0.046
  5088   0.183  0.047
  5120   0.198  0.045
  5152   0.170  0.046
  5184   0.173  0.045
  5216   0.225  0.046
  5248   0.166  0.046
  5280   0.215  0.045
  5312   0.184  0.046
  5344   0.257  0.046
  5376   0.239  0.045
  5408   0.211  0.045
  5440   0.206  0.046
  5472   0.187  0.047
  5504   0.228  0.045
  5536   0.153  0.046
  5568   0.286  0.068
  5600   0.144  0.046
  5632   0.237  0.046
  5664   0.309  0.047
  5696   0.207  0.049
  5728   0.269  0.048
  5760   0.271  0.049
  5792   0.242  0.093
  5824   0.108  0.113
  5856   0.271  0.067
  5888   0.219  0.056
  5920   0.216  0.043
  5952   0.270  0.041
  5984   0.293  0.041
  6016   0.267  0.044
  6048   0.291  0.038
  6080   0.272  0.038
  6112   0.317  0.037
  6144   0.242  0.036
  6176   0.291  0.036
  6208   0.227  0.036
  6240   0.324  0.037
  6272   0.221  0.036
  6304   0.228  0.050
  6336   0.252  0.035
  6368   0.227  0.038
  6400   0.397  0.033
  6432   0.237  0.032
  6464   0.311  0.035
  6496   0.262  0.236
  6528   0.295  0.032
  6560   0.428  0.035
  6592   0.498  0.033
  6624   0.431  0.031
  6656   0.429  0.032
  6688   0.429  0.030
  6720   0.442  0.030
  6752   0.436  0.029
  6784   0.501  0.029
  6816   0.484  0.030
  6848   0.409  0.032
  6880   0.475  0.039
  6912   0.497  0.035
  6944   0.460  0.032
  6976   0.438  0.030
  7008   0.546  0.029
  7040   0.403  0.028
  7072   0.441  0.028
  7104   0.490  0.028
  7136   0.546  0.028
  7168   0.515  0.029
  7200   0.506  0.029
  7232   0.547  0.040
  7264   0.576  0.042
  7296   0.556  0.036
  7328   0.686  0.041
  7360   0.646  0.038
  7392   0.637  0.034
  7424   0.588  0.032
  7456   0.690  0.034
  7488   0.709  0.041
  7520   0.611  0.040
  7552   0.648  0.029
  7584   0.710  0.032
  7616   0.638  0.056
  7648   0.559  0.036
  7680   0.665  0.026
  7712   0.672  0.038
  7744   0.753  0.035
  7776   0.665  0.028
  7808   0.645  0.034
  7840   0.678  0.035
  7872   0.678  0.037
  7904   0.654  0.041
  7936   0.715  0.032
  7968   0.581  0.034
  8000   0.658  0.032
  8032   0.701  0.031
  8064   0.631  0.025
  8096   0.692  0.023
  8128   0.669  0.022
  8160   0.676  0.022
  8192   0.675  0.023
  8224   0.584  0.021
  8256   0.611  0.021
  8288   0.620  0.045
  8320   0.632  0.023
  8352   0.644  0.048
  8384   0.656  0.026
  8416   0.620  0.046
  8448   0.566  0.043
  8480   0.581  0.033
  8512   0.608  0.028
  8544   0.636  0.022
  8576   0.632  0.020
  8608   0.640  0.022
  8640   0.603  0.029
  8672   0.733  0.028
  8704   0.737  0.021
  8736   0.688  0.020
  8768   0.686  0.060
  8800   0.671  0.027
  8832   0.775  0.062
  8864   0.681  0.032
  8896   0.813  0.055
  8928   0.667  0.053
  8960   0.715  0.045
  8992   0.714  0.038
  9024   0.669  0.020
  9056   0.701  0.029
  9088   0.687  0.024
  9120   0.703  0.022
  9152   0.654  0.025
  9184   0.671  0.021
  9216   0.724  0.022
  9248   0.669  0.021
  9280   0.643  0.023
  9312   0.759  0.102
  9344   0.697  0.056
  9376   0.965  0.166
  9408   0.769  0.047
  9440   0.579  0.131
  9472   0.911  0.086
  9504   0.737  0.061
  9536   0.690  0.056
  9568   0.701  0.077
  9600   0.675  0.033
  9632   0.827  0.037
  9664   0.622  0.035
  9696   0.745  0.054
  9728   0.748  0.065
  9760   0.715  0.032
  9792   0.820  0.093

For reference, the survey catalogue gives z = 0.639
